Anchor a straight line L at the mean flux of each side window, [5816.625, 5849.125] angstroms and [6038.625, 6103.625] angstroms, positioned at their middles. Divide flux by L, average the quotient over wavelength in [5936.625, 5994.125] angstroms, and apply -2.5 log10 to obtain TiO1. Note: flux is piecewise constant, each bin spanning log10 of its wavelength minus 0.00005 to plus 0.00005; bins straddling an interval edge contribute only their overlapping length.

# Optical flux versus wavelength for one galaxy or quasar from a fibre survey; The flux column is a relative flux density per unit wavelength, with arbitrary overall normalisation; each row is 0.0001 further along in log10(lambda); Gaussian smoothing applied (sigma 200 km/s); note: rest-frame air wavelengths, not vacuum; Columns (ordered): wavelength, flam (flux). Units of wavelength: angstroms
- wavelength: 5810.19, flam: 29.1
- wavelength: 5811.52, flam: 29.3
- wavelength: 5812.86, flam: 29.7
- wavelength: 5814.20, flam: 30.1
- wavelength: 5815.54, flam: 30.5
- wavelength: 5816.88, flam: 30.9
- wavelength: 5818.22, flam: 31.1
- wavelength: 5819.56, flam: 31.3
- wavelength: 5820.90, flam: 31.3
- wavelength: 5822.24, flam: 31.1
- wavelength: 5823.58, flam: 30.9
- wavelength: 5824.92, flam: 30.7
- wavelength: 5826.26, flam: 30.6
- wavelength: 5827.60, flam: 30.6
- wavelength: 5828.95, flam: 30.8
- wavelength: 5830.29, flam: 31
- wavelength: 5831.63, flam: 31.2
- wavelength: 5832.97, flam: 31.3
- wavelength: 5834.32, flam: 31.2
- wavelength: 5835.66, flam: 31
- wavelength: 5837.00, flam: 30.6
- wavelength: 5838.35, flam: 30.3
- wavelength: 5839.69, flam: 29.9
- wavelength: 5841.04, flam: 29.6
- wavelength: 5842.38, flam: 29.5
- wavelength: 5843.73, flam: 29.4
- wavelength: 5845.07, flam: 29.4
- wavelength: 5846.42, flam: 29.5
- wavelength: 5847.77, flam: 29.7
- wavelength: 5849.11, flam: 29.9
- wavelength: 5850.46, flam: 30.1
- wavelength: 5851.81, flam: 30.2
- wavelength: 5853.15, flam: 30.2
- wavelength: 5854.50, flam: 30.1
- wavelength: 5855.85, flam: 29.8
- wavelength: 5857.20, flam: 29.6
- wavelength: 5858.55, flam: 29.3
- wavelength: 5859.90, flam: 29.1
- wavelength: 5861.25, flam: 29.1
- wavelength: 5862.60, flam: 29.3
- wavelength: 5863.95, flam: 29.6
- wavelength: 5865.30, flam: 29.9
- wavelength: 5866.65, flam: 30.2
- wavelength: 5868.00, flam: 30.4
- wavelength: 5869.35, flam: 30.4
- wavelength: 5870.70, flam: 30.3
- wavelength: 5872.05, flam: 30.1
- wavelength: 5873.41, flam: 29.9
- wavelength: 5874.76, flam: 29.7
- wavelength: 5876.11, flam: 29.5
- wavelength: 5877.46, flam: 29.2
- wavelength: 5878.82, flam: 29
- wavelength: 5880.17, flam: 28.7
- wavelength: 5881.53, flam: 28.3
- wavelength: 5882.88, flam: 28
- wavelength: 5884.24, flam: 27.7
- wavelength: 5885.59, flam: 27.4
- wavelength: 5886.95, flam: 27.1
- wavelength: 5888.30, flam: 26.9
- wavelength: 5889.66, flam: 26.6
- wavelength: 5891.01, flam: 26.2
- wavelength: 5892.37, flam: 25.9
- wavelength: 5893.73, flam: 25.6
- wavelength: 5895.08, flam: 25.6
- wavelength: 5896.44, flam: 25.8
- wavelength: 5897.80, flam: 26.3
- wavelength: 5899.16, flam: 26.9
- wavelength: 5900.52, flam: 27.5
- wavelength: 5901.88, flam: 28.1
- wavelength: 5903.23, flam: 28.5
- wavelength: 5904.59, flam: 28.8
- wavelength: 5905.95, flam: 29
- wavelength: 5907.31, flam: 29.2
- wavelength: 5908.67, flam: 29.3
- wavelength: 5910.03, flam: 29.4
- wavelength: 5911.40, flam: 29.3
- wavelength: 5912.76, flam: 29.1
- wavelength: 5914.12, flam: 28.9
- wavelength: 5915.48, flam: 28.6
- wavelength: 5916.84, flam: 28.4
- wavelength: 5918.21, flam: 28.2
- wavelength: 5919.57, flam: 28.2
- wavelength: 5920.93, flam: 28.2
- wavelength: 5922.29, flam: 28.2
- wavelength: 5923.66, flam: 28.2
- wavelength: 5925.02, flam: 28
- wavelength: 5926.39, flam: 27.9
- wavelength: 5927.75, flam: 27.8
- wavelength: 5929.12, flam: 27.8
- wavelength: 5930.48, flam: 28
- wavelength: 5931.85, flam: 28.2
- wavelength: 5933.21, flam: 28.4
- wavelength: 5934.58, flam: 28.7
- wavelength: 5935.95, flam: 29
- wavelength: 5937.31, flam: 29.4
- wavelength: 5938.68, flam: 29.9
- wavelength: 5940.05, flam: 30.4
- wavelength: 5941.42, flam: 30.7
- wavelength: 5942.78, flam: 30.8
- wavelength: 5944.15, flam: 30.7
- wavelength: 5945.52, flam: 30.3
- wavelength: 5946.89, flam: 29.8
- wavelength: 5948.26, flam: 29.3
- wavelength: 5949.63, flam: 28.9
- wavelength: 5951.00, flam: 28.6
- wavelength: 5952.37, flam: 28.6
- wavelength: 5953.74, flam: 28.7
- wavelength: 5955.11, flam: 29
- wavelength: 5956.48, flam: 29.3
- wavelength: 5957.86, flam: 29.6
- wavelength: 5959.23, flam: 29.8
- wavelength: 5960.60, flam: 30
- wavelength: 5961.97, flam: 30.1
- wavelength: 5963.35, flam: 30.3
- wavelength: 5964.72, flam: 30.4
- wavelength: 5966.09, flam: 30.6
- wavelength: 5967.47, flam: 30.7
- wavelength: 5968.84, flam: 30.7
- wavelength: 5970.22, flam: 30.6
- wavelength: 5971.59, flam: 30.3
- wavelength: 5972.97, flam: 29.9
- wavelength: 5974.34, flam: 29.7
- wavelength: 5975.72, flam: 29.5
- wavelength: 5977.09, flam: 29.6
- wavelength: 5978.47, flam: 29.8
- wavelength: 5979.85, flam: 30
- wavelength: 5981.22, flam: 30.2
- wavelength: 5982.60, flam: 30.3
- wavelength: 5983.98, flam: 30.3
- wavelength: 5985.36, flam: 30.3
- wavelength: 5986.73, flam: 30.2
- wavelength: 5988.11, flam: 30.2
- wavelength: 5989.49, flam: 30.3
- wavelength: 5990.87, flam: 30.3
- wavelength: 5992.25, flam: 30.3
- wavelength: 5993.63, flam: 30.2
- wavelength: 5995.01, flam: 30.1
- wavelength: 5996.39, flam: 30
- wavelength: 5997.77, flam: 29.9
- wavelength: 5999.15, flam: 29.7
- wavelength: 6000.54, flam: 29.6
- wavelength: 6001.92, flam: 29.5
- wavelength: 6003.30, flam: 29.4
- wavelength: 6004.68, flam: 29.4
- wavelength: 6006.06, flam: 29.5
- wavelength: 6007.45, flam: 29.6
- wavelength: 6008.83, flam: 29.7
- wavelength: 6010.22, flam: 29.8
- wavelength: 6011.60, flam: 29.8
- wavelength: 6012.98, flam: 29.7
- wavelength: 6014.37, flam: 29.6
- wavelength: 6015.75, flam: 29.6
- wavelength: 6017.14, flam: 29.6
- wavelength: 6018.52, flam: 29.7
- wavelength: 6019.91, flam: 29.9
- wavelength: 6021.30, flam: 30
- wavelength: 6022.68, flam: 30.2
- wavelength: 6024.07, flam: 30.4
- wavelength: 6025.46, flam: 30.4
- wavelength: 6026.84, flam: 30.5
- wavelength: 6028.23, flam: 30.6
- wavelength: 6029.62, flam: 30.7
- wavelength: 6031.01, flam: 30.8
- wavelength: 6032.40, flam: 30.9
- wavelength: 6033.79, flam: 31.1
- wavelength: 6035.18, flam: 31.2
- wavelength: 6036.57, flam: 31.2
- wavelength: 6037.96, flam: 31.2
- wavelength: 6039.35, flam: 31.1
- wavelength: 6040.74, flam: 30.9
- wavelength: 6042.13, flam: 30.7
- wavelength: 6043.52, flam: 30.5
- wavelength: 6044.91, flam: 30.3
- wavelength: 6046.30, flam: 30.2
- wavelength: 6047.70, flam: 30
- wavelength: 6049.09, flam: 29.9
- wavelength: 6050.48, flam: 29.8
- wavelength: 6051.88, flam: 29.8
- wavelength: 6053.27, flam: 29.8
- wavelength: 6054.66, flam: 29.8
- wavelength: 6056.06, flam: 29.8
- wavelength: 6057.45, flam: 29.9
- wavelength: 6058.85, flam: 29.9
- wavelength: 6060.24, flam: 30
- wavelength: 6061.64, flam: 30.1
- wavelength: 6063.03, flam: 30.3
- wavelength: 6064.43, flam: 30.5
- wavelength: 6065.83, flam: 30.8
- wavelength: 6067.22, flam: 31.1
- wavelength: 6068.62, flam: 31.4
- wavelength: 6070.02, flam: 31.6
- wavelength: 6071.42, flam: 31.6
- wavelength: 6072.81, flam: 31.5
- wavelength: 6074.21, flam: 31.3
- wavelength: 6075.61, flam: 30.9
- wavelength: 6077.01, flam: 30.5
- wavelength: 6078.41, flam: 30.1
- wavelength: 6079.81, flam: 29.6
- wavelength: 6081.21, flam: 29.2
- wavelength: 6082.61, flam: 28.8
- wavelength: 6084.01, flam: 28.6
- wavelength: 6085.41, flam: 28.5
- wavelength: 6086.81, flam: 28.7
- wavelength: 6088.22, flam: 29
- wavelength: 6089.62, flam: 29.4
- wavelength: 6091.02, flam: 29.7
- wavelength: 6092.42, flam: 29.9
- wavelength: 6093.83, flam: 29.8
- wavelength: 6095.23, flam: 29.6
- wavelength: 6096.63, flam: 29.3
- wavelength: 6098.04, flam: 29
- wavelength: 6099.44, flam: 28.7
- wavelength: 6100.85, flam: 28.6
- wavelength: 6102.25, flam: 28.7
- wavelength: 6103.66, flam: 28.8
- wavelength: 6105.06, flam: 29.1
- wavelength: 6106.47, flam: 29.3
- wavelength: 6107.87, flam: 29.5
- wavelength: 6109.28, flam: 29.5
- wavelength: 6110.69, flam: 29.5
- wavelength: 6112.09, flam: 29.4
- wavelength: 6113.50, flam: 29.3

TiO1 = 0.01 mag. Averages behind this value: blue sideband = 30.5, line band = 30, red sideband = 30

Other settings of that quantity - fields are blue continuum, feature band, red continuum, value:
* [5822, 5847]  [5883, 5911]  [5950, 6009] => 0.10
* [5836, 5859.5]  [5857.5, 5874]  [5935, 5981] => 0.00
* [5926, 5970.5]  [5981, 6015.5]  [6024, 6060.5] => 0.00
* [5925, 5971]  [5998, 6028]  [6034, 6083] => 0.01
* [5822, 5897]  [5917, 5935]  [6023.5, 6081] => 0.06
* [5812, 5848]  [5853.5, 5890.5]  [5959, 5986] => 0.05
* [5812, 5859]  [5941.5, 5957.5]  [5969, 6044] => 0.03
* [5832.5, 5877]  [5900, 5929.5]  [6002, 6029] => 0.05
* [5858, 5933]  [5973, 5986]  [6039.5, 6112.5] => -0.03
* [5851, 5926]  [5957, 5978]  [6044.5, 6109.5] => -0.04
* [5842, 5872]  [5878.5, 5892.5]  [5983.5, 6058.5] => 0.09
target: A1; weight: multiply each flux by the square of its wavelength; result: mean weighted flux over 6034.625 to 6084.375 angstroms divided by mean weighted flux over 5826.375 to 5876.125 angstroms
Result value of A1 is 1.08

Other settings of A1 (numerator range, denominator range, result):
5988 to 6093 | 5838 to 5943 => 1.10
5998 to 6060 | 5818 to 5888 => 1.07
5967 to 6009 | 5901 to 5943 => 1.07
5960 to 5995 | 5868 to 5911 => 1.11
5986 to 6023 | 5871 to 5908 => 1.11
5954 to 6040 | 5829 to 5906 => 1.08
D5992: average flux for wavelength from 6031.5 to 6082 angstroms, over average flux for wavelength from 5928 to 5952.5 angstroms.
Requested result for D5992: 1.04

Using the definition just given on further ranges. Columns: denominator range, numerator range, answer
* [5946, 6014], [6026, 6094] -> 1.01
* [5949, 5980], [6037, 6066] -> 1.02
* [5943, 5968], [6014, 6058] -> 1.02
